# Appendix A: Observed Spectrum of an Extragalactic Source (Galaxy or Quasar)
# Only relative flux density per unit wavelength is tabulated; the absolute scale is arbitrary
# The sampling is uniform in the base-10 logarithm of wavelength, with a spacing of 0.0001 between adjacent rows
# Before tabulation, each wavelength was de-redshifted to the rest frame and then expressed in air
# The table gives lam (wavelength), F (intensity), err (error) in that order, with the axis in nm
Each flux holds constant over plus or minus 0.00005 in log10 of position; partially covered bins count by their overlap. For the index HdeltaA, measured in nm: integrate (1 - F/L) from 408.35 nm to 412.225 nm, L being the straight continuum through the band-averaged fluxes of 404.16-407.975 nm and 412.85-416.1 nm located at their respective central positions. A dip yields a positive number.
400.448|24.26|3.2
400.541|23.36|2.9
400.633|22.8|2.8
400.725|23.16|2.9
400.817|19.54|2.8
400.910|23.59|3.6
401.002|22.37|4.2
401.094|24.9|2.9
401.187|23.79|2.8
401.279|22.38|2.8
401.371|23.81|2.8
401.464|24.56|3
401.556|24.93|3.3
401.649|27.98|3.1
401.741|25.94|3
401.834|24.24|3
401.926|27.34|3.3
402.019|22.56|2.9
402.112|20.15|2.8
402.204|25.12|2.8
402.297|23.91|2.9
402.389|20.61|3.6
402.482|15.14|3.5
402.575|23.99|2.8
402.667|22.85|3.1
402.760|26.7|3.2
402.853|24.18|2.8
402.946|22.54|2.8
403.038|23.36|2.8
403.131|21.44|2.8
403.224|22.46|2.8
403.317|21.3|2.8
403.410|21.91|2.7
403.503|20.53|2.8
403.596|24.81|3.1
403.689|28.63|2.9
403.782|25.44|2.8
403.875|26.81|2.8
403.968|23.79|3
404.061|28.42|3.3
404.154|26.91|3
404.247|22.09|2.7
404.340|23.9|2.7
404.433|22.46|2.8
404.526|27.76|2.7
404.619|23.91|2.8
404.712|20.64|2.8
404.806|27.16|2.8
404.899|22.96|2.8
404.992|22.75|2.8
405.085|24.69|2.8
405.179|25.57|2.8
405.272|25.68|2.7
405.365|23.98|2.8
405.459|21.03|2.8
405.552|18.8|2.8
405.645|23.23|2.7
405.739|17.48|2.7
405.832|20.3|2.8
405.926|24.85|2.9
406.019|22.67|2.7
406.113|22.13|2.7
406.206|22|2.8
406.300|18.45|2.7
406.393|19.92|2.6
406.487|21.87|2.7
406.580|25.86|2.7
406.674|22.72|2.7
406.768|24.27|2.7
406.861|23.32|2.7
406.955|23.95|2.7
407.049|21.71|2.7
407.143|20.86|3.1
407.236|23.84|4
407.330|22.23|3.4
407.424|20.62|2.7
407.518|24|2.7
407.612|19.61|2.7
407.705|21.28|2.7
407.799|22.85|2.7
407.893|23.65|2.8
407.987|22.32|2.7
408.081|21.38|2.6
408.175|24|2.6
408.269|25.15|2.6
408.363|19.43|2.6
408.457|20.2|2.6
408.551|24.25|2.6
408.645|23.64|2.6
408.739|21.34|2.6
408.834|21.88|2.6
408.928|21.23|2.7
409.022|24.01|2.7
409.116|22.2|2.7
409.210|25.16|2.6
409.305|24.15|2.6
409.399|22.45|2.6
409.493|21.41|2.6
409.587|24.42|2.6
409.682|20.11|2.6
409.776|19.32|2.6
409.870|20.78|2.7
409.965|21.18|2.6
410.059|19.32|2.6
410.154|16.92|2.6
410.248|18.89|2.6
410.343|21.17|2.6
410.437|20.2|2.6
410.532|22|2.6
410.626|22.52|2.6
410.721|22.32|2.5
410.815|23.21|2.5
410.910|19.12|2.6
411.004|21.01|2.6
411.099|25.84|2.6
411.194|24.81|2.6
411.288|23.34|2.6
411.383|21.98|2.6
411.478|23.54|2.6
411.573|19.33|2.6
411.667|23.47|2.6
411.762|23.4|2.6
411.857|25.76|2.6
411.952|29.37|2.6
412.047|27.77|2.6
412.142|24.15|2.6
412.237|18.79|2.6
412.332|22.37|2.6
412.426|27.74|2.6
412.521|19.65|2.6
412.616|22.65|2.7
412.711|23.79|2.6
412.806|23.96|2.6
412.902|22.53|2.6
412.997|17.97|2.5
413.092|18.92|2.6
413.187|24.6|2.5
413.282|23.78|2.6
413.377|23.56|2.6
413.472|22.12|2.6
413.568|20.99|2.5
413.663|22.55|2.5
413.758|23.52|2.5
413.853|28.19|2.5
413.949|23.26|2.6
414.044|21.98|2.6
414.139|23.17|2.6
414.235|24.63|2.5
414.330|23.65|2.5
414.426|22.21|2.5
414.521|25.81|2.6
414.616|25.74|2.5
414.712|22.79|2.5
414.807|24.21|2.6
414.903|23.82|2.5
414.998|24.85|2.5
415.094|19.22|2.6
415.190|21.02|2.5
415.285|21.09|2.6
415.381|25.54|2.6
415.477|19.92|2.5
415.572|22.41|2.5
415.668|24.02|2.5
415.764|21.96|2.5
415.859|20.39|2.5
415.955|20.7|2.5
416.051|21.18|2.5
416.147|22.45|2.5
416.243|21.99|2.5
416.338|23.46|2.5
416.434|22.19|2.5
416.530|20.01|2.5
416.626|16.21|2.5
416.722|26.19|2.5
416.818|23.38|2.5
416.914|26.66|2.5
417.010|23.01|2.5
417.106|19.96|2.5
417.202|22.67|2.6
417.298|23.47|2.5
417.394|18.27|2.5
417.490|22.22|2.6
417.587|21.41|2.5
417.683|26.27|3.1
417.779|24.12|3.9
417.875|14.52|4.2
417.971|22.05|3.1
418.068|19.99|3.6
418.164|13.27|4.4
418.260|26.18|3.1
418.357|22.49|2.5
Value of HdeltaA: 0.06 nm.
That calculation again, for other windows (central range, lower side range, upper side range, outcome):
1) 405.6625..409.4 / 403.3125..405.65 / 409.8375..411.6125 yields 0.08 nm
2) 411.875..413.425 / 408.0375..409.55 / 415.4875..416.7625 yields -0.08 nm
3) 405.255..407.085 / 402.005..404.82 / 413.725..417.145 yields 0.10 nm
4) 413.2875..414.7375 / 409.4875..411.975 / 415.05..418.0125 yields -0.11 nm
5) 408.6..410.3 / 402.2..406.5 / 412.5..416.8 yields 0.09 nm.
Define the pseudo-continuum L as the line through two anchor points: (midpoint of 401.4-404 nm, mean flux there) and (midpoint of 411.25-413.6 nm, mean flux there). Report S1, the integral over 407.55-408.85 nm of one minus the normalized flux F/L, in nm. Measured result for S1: 0.059 nm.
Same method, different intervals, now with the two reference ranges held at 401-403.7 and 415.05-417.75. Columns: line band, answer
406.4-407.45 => 0.01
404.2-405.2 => -0.03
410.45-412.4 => -0.06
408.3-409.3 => 0.02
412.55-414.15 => -0.03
